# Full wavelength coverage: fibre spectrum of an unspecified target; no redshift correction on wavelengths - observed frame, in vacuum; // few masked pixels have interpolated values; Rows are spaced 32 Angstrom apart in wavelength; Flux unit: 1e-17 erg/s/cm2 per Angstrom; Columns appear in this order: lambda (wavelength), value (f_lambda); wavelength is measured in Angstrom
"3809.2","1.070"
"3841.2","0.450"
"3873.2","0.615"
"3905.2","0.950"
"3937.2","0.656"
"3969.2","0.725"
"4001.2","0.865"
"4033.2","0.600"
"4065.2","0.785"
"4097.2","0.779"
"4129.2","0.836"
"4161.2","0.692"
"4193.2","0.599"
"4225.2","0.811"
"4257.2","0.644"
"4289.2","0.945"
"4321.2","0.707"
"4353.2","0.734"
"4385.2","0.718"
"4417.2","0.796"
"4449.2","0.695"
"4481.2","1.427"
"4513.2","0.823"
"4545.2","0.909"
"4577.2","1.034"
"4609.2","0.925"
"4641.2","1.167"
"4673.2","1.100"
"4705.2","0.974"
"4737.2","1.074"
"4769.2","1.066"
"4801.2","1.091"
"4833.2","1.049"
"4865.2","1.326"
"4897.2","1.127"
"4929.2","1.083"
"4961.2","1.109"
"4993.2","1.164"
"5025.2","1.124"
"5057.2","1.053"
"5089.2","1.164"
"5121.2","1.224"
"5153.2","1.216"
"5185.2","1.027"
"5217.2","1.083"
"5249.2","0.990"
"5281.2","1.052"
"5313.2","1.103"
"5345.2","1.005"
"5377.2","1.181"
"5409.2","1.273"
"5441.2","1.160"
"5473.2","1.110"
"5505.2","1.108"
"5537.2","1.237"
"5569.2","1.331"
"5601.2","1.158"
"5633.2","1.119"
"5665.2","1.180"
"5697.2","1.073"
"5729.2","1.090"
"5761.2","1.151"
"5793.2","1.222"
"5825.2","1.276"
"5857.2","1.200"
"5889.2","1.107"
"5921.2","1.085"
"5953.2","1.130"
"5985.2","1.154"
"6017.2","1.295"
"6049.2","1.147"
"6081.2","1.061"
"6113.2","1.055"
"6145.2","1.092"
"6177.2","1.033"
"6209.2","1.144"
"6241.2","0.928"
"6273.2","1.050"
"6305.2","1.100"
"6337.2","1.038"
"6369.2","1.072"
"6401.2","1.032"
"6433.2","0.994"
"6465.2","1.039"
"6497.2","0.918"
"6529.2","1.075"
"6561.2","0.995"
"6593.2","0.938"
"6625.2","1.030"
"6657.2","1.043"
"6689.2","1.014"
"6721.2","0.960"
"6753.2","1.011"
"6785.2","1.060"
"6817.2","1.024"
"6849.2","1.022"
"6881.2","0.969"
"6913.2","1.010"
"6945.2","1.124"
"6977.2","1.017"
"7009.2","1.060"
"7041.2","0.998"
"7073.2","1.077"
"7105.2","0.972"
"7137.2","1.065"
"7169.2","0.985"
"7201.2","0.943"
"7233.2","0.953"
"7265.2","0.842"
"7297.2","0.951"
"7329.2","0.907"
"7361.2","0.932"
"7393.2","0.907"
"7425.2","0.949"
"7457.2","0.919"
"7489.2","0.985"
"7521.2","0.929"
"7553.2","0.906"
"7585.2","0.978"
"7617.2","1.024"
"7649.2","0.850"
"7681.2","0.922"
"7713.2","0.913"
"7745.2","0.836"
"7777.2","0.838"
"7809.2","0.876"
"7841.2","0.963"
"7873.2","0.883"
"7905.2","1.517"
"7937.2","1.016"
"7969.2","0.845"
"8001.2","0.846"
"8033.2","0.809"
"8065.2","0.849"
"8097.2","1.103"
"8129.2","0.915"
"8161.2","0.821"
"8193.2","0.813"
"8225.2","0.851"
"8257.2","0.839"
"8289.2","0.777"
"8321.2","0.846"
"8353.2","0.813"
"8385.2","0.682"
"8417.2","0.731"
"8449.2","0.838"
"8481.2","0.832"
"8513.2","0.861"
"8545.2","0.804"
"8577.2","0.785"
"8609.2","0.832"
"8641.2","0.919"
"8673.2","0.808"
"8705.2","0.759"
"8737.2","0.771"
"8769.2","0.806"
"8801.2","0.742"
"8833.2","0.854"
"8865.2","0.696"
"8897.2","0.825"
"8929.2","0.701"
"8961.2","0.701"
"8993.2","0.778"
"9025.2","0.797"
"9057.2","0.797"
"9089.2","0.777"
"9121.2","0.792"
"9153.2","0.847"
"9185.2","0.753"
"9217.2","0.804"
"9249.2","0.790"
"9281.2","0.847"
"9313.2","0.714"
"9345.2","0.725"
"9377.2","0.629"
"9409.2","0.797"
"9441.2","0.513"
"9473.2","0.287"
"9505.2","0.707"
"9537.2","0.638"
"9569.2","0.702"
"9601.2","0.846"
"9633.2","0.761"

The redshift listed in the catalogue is 0.20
